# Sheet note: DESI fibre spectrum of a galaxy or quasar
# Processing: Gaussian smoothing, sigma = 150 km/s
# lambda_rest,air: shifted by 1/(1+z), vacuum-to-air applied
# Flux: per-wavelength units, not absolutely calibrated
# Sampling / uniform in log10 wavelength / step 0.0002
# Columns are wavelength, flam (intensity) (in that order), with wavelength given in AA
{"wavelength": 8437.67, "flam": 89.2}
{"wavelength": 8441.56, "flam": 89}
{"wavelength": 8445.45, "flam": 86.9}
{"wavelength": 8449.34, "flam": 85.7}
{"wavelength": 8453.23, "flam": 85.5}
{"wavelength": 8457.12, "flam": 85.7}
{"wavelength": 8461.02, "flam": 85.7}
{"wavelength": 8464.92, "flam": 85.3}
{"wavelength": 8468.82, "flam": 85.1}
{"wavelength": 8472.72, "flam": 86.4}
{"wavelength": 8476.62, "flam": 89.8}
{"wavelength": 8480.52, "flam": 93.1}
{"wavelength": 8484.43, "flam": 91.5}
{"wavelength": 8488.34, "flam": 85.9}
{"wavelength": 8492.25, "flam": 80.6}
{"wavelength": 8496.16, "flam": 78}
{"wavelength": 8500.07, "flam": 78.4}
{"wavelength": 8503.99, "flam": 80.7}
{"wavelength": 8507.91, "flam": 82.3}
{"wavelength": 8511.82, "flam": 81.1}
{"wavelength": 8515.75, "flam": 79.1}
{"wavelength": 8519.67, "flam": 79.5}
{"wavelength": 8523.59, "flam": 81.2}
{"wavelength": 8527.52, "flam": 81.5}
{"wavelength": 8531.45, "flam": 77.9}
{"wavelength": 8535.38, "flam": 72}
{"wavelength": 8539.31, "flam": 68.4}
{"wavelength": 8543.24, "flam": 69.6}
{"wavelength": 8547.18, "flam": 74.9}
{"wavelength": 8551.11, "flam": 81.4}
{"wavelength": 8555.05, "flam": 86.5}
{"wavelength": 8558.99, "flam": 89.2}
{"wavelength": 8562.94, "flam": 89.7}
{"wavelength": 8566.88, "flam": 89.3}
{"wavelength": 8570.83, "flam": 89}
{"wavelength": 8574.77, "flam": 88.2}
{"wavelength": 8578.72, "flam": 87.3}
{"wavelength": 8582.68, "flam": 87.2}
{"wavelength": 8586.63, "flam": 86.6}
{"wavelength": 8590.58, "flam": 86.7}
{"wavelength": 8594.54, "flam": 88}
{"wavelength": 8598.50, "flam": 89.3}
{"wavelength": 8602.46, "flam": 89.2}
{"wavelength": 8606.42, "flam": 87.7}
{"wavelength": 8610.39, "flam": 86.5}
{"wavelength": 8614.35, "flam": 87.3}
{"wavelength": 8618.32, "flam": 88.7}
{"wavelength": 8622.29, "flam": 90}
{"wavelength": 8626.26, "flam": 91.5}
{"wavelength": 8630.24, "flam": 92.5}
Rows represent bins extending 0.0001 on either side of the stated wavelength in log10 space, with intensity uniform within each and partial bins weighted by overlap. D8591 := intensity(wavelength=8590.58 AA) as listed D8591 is 86.7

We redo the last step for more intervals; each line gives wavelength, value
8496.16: 78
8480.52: 93.1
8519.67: 79.5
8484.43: 91.5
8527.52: 81.5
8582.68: 87.2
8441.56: 89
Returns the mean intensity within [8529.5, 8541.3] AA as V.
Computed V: 72.8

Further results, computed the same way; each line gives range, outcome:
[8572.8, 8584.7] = 87.6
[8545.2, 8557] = 80.9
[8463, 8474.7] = 85.6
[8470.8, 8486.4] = 90.2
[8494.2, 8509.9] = 79.9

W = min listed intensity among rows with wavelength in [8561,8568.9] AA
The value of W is 89.3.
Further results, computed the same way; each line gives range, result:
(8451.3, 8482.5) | 85.1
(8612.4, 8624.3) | 87.3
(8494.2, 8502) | 78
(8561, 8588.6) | 86.6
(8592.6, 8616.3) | 86.5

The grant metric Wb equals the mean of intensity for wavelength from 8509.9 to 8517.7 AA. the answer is 80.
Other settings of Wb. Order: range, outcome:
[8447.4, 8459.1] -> 85.6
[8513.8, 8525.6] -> 80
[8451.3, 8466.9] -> 85.5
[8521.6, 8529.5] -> 81.3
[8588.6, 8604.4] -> 88.3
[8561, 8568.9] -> 89.5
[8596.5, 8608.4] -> 88.7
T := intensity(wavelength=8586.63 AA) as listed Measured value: 86.6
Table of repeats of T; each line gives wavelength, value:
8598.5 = 89.3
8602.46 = 89.2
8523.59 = 81.2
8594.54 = 88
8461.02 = 85.7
